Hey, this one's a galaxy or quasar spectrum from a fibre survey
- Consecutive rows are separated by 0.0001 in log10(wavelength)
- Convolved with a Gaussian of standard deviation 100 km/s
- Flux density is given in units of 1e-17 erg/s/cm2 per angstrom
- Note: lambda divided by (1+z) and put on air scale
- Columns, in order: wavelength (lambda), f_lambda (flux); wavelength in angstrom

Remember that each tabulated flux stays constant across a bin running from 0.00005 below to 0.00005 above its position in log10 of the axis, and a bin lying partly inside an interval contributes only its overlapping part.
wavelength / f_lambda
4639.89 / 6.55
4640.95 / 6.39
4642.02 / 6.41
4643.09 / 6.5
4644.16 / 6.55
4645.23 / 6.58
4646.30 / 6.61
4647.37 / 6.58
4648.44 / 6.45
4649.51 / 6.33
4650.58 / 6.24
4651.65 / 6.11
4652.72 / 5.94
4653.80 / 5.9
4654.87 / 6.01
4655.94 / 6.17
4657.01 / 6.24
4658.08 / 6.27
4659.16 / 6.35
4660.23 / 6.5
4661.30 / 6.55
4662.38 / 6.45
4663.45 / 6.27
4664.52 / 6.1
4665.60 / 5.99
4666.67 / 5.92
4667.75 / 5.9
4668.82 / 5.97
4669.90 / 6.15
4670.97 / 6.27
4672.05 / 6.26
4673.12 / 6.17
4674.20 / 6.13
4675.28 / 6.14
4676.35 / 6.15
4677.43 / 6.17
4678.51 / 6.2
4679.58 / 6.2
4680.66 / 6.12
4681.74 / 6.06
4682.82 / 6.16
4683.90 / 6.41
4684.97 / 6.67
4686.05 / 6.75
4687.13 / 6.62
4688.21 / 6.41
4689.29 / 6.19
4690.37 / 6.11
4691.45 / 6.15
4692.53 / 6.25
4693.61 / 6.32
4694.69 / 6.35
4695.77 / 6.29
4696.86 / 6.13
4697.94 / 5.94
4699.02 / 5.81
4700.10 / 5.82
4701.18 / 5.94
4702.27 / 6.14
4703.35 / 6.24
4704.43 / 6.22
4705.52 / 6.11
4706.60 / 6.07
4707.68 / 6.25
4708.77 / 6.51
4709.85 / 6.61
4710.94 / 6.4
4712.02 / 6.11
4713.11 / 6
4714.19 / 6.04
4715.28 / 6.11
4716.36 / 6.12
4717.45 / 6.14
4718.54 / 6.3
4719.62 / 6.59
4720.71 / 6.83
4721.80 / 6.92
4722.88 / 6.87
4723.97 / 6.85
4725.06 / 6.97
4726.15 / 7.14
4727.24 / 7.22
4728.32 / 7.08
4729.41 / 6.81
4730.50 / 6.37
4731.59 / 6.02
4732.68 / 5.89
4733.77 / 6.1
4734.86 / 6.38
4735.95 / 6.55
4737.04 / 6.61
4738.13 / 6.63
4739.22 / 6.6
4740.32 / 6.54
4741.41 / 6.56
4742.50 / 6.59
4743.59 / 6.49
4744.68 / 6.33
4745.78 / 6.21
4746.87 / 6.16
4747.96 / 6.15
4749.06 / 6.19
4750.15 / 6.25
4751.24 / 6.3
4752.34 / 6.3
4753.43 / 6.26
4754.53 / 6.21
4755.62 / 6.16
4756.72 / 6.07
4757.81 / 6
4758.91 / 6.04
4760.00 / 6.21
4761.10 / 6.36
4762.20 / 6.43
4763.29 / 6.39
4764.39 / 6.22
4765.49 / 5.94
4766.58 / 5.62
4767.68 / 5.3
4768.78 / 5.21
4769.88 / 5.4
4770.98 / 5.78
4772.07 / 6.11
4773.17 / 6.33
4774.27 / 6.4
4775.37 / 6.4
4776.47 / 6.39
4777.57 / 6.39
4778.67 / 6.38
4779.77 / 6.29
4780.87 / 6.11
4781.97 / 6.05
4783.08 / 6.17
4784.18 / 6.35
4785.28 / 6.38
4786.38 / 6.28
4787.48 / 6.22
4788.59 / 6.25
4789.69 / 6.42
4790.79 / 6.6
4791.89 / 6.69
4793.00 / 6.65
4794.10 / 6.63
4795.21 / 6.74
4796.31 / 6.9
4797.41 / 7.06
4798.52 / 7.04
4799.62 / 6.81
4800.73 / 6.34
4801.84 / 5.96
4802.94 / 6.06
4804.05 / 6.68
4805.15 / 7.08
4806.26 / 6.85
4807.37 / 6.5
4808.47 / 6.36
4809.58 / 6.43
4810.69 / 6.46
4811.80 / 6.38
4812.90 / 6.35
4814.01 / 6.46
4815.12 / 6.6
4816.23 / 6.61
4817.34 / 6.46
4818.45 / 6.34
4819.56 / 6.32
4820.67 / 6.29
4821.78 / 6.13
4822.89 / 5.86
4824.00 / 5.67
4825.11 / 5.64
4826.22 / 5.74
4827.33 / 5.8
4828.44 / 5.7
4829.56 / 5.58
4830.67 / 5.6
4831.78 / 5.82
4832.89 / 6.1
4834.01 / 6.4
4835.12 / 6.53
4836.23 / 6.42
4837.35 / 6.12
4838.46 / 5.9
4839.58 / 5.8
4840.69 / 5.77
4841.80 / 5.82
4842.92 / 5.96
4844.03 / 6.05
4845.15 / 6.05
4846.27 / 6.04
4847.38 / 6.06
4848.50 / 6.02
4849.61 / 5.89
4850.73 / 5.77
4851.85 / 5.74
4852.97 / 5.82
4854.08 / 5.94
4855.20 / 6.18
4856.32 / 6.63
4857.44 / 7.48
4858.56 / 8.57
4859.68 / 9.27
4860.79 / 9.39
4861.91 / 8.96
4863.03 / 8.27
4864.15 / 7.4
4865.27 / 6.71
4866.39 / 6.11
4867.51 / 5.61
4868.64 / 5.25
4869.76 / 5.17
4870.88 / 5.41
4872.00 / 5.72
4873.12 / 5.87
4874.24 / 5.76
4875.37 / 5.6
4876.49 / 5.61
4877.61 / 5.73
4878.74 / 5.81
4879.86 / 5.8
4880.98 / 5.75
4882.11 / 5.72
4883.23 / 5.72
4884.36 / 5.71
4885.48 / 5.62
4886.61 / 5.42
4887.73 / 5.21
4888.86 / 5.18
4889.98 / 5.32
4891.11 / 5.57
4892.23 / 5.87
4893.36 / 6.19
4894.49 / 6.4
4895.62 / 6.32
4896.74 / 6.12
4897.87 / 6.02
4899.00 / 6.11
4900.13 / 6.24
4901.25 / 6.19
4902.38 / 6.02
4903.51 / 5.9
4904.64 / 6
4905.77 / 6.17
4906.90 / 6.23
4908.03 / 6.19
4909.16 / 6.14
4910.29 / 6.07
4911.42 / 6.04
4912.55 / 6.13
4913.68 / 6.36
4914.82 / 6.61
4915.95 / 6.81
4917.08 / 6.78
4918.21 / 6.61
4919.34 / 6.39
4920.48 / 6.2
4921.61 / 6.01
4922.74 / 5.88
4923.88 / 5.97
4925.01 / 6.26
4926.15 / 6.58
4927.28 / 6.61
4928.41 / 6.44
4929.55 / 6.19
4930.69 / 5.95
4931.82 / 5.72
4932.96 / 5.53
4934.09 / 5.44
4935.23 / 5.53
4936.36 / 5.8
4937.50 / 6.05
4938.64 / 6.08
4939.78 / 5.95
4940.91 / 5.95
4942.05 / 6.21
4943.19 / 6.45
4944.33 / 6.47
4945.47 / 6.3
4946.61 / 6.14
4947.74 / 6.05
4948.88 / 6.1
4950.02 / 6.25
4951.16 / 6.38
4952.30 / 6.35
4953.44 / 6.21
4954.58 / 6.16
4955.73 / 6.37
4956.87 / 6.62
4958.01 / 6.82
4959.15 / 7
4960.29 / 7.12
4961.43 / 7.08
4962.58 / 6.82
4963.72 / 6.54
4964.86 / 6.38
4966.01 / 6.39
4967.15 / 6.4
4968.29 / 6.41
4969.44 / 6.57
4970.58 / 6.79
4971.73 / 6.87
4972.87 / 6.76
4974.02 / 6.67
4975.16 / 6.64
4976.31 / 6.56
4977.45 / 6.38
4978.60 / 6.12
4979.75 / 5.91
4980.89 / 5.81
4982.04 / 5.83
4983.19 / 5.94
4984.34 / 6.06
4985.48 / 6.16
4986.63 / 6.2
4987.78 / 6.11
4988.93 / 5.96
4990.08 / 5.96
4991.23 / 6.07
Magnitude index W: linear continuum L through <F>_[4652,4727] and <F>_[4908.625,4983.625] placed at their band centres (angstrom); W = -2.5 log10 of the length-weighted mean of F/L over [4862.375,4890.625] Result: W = 0.08 mag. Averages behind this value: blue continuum 6.27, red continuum 6.3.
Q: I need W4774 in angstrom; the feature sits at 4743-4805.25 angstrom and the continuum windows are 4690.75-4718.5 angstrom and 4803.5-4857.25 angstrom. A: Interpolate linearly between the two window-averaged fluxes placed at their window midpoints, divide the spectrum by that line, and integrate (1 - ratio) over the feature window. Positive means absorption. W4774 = -1.2 angstrom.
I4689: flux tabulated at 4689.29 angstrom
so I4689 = 6.19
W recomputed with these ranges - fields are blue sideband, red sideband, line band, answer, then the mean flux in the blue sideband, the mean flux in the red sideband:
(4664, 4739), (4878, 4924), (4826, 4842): 0.03 mag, 6.31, 6.02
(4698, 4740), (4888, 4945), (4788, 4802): -0.06 mag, 6.4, 6.1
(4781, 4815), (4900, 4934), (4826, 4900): 0.03 mag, 6.5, 6.2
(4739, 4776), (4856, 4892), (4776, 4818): -0.05 mag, 6.16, 6.28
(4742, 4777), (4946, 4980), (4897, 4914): 0.05 mag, 6.13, 6.5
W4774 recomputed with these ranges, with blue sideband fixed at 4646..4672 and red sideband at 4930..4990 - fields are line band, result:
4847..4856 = 0.44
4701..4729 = -1.06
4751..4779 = 0.63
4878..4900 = 1.65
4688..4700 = 0.13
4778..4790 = -0.04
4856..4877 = -1.77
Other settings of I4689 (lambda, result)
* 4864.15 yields 7.4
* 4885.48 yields 5.62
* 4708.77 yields 6.51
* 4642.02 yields 6.41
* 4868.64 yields 5.25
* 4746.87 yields 6.16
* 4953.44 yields 6.21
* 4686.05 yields 6.75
